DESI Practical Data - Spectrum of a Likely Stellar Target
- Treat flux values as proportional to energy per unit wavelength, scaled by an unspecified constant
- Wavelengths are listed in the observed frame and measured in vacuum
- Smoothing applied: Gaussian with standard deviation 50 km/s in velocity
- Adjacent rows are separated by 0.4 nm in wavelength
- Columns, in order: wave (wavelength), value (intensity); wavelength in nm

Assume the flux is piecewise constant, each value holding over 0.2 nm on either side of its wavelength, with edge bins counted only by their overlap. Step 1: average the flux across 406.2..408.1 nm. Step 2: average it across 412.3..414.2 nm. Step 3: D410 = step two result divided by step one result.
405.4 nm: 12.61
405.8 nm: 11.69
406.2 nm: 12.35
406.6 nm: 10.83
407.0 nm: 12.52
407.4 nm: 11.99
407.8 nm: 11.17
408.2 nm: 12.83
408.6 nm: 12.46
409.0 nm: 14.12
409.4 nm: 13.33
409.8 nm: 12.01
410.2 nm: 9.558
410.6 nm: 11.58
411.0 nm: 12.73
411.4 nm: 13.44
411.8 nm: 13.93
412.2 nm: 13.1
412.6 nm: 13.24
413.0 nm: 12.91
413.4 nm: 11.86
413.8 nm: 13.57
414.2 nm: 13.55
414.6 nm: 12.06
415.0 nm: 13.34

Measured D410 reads 1.10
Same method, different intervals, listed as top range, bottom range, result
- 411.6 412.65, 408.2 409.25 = 1.02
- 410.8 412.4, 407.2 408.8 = 1.10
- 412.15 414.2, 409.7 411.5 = 1.10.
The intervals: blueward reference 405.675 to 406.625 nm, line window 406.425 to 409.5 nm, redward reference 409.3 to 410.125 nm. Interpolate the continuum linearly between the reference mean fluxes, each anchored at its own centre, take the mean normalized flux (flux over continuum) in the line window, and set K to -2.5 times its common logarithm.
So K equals -0.04 mag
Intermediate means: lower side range 11.8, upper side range 12.1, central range 12.4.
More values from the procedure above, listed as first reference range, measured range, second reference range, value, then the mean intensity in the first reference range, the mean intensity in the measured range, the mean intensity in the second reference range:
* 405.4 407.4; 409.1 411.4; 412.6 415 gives 0.030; 11.9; 12.1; 12.9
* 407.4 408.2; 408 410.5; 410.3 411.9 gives -0.018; 11.8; 12.4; 12.6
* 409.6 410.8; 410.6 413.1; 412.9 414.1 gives -0.102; 11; 13.1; 12.8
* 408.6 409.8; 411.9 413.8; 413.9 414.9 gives 0.008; 13.2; 12.9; 12.9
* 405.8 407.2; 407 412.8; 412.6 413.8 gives -0.020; 11.9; 12.5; 12.7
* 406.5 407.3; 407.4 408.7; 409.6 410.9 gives -0.046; 11.8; 12.1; 11.2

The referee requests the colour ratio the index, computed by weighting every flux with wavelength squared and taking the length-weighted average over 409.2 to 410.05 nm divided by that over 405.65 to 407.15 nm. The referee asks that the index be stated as 1.07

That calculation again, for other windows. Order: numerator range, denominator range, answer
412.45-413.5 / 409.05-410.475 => 1.09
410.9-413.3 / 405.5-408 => 1.15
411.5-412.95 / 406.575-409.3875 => 1.10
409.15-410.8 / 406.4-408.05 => 1.02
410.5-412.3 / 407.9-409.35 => 1.01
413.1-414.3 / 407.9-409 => 1.04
